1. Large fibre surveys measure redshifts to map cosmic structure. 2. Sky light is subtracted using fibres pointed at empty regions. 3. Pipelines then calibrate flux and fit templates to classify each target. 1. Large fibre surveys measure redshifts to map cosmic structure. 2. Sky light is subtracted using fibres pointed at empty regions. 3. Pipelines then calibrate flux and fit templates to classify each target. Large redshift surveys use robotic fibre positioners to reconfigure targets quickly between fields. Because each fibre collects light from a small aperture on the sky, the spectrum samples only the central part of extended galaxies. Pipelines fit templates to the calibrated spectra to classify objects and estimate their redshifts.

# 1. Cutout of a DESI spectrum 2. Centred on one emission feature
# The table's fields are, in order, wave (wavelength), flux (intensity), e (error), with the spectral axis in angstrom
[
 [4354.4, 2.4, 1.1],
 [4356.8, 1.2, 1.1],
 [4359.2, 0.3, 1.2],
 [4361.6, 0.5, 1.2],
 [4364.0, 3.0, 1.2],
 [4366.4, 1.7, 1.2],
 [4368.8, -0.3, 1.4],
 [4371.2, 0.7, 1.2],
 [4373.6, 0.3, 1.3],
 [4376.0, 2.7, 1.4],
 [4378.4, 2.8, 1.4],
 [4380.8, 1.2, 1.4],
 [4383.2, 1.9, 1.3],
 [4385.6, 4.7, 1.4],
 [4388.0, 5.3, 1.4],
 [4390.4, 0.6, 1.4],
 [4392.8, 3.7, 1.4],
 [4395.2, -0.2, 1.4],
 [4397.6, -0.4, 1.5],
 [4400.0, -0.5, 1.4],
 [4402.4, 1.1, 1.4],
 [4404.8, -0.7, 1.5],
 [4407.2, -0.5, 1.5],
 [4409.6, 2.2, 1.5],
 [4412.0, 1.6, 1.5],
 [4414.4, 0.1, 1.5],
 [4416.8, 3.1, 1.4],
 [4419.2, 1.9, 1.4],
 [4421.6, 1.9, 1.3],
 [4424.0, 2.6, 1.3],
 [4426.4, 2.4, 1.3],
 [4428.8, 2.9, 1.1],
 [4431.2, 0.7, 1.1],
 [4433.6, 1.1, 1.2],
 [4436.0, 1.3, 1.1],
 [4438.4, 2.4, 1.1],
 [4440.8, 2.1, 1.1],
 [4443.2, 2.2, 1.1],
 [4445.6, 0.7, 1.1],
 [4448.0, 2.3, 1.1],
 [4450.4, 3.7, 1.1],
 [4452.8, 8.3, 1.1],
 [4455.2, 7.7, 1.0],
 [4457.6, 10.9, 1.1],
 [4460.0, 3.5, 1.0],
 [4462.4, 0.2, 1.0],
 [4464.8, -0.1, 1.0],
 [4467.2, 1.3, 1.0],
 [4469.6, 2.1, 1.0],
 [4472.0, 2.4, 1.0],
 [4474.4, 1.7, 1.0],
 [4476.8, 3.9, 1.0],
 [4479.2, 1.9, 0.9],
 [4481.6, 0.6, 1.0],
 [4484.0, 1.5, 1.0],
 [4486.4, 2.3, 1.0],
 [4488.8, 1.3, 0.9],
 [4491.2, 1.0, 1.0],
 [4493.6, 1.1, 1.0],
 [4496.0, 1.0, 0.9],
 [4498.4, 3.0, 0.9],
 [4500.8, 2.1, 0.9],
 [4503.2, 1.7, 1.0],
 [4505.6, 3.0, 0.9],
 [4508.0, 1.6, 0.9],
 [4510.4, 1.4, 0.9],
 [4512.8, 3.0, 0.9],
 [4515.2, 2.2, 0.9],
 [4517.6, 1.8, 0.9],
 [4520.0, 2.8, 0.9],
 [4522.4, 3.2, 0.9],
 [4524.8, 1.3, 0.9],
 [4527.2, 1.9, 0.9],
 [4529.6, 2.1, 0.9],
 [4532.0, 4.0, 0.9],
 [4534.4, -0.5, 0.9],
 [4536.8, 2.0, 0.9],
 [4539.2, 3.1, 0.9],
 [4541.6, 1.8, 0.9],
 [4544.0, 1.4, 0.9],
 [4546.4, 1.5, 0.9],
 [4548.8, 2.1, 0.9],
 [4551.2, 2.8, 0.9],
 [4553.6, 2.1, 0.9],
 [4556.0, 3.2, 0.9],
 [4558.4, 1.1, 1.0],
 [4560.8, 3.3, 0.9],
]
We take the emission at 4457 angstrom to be [O II]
